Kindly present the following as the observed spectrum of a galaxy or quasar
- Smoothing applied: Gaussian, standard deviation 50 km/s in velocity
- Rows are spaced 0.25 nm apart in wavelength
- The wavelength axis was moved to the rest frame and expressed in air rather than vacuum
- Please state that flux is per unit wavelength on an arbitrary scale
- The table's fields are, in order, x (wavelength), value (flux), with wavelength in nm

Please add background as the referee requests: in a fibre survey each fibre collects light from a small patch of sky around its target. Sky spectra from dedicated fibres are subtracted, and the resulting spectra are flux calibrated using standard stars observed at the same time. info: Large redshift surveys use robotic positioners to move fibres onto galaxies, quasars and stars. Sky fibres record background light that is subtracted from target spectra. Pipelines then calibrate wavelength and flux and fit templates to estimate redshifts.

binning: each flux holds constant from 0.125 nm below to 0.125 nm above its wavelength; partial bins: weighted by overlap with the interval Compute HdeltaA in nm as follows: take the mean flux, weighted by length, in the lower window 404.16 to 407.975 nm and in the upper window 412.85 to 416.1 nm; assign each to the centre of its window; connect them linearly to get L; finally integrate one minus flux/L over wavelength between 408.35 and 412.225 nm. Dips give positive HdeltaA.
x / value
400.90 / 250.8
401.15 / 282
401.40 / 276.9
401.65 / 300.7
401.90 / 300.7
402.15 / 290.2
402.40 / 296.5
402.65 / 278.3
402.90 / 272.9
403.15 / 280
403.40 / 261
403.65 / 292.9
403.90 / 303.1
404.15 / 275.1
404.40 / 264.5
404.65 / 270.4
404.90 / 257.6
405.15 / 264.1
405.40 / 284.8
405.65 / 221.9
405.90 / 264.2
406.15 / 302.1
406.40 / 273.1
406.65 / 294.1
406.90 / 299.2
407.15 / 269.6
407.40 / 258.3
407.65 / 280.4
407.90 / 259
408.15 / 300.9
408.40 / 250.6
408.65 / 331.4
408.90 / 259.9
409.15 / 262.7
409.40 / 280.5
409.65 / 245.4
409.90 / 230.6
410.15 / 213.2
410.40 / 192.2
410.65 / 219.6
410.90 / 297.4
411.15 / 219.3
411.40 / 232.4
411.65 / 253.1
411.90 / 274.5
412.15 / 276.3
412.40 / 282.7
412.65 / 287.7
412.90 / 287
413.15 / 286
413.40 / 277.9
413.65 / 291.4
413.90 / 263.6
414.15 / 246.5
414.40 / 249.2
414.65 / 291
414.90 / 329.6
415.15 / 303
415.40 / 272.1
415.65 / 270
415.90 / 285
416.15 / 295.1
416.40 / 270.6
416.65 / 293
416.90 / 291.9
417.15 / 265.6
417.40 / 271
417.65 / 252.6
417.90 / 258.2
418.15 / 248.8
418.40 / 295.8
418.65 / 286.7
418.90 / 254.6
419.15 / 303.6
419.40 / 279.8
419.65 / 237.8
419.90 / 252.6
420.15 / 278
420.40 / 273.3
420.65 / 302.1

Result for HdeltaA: 0.34 nm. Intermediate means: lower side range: 271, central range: 252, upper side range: 281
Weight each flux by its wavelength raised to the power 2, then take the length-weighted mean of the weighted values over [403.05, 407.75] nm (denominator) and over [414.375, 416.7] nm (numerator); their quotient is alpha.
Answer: 1.10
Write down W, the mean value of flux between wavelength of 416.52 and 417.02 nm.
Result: 292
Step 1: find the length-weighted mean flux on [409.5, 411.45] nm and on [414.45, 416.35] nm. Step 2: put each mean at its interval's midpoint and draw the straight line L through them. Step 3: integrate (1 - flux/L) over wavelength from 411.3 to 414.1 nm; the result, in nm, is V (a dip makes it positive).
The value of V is -0.169 nm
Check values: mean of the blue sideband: 232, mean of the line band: 274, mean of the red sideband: 290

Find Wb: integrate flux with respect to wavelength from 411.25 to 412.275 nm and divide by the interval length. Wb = 258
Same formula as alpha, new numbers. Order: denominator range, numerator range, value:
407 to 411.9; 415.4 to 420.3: 1.11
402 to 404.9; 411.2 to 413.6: 1.02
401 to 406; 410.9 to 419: 1.05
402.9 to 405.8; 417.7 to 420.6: 1.07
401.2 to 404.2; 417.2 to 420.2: 1.01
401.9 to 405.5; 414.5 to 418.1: 1.07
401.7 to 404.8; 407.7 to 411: 0.94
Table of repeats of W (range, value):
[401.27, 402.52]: 293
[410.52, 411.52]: 242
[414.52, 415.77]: 293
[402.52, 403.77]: 277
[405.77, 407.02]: 286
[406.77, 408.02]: 273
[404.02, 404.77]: 270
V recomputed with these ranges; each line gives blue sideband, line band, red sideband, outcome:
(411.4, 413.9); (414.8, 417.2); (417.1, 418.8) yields -0.146 nm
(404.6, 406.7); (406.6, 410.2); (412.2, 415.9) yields 0.046 nm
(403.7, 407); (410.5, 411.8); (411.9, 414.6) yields 0.148 nm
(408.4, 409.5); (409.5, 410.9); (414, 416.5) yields 0.260 nm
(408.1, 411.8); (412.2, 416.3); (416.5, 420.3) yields -0.320 nm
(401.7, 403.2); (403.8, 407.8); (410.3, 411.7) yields -0.101 nm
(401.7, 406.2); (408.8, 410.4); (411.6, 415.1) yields 0.196 nm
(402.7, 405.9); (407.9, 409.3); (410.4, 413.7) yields -0.062 nm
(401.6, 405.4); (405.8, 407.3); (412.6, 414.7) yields -0.027 nm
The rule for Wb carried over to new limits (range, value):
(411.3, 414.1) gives 274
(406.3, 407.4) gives 281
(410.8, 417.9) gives 275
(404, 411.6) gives 263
